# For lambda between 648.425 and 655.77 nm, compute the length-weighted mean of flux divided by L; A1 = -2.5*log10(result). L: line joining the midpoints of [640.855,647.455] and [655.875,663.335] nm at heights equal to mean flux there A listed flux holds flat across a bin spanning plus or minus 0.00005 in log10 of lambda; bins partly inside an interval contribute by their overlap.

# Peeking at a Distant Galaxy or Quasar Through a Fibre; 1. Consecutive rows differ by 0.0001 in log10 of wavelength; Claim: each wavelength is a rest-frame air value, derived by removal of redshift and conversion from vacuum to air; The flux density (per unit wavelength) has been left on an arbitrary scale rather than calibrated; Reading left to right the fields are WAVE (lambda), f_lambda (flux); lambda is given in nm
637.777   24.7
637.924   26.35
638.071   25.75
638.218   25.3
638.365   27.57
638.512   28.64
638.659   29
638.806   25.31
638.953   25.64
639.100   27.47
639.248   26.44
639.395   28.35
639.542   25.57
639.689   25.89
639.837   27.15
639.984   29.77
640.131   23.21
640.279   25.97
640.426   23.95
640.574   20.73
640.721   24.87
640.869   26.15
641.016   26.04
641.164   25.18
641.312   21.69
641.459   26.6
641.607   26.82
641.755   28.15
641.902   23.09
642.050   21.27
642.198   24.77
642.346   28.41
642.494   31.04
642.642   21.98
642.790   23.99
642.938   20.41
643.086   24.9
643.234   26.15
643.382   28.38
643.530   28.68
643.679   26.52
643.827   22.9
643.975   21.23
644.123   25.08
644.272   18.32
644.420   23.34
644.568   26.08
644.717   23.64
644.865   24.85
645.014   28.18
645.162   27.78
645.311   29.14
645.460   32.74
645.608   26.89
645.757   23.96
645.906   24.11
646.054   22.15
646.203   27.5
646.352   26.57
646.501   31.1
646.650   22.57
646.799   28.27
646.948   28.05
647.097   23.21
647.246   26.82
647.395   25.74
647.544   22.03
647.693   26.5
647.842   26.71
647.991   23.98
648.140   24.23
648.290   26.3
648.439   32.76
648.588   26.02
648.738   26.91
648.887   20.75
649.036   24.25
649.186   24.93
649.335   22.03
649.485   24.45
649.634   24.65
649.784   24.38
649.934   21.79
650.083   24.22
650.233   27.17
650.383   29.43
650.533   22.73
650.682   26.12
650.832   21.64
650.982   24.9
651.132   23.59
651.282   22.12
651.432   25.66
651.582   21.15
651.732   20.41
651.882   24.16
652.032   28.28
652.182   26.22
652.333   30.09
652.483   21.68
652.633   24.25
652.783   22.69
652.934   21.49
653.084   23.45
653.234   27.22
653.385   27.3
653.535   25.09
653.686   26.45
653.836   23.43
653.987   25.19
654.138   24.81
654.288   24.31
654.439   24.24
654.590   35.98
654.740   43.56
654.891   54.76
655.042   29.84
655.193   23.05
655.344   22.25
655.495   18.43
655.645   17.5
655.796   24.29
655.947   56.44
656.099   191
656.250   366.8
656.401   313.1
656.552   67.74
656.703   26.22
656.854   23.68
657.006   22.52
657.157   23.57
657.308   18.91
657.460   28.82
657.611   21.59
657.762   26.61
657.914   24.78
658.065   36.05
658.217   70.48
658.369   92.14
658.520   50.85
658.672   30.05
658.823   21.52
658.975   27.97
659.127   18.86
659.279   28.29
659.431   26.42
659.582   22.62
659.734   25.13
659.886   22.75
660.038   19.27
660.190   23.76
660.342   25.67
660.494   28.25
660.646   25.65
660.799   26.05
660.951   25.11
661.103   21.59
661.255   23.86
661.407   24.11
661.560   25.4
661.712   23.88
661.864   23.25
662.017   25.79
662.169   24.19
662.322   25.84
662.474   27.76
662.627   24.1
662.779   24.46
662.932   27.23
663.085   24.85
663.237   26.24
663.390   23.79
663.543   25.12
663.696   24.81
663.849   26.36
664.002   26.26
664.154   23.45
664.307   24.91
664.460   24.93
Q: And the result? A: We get 0.36 mag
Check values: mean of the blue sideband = 25.6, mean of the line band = 25.6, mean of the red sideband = 45.4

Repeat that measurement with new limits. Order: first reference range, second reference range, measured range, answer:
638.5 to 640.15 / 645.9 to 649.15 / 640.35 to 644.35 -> 0.076 mag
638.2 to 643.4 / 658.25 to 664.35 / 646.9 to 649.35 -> 0.038 mag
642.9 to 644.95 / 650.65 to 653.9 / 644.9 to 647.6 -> -0.089 mag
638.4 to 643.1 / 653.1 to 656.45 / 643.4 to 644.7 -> 0.374 mag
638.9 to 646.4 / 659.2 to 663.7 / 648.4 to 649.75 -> 0.012 mag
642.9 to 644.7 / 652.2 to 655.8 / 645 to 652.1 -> 0.004 mag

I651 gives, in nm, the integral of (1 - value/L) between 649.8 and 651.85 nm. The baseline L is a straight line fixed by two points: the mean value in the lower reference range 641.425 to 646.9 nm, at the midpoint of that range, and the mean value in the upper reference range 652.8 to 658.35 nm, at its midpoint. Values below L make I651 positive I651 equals 0.85 nm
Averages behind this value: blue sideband 25.6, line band 23.9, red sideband 51.8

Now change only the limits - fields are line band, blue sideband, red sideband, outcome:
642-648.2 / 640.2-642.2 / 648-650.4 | -0.15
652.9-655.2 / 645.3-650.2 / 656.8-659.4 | 0.10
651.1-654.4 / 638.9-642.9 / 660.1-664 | 0.10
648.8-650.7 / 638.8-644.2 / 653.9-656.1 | 0.45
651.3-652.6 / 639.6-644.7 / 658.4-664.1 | 0.05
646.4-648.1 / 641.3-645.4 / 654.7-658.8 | 0.49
